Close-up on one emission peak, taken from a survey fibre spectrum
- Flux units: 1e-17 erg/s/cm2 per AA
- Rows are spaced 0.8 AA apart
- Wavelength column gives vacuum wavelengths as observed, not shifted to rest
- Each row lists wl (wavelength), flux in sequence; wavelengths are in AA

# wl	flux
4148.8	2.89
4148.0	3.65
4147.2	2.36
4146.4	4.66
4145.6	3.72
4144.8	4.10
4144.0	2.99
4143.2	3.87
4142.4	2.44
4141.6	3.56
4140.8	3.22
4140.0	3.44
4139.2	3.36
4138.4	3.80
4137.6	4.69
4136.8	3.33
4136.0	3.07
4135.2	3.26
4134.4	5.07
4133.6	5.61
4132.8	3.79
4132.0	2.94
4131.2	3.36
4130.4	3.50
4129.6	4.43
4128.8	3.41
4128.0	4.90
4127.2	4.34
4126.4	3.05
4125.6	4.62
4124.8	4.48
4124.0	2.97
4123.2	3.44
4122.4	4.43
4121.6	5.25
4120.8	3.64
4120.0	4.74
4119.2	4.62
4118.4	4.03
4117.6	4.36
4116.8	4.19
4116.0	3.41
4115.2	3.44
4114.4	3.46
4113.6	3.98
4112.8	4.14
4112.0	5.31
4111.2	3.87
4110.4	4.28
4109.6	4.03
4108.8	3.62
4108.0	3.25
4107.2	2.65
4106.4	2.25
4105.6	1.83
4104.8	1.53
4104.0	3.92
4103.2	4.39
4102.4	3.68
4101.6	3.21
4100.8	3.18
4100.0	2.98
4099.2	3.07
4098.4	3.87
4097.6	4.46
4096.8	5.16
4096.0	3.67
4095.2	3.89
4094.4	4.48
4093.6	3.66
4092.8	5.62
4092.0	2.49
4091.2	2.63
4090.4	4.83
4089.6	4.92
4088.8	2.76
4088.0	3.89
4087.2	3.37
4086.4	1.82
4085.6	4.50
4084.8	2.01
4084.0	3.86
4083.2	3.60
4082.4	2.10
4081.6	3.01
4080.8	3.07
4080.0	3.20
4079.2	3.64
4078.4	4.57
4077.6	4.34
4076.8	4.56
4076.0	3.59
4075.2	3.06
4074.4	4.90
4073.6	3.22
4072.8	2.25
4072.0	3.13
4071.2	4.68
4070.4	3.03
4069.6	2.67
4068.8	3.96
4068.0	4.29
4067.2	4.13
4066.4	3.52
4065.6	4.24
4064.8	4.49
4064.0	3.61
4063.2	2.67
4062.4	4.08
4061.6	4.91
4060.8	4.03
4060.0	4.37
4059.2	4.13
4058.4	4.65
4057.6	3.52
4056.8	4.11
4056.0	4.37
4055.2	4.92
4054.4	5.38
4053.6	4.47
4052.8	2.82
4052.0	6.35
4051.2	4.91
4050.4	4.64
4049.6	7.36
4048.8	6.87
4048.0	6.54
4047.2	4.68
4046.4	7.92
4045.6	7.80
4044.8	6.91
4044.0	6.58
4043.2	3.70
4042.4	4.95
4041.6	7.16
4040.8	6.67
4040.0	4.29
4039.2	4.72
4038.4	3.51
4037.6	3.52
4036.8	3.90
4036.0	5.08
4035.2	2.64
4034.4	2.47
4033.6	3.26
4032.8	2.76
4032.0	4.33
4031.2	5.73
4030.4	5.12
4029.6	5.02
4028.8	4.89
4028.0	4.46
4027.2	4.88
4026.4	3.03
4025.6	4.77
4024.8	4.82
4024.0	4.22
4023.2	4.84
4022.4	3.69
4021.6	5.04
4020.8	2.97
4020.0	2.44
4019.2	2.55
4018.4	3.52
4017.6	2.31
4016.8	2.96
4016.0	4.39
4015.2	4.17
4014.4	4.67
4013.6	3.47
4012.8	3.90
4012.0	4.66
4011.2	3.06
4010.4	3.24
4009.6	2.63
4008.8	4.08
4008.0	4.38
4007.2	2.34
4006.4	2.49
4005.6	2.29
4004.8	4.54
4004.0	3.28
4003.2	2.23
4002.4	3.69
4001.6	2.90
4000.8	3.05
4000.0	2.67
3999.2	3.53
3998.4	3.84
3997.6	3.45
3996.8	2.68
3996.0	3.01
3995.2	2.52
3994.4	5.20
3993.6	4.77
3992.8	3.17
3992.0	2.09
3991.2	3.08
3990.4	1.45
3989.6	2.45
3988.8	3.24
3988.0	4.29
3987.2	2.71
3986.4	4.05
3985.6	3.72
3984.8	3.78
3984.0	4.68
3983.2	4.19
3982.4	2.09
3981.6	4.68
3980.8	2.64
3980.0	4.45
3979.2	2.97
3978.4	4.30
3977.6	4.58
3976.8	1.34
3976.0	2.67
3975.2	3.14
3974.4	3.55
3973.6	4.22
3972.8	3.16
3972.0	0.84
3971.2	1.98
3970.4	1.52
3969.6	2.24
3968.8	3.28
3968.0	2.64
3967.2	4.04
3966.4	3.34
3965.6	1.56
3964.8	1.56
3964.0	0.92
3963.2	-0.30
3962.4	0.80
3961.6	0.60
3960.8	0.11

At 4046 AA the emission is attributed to Ly-alpha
